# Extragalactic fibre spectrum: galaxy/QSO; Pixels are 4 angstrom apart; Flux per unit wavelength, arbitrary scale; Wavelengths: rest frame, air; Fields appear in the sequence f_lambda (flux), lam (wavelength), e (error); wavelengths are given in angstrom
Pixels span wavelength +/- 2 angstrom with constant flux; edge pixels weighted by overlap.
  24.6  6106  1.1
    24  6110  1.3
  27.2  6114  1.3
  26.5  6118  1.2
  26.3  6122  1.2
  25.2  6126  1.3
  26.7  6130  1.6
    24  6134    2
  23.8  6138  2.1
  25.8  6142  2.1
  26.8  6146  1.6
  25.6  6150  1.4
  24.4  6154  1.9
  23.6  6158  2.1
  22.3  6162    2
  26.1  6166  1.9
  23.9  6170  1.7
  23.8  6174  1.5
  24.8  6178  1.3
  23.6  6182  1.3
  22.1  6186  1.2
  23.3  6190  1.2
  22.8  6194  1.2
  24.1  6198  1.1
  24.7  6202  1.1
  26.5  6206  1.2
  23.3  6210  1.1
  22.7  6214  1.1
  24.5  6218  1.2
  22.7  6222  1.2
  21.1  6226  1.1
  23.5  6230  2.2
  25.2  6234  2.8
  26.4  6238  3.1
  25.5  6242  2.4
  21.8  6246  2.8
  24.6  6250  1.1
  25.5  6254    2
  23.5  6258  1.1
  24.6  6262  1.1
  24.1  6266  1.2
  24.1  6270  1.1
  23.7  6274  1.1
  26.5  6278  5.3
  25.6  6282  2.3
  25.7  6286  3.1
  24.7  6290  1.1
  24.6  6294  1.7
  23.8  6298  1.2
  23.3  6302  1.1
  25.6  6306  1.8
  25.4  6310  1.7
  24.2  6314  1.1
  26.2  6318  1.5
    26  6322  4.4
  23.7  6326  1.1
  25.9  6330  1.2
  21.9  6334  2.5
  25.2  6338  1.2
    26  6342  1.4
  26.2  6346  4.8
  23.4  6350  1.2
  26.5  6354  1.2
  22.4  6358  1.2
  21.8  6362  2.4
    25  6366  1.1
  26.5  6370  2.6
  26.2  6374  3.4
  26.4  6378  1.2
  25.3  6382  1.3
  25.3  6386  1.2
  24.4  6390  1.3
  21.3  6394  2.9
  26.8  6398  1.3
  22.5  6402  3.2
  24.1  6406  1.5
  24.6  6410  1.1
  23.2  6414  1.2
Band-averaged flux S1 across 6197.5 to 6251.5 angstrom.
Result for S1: 24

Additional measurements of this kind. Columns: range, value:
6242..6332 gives 24.7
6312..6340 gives 24.7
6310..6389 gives 25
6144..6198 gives 24.1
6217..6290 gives 24.4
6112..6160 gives 25.5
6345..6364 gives 23.9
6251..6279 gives 24.5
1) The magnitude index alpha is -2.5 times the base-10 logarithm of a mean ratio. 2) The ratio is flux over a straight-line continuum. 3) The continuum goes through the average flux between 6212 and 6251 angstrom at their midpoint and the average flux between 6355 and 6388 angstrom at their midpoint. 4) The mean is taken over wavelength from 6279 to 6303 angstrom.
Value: -0.02 mag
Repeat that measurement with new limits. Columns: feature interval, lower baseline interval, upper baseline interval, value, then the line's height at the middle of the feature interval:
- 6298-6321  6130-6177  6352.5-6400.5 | -0.006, 24.7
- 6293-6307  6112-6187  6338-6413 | 0.025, 24.8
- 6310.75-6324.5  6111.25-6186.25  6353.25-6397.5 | -0.029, 24.7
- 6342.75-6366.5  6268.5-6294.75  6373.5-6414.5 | 0.020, 24.7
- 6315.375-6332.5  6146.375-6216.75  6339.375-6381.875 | -0.020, 24.8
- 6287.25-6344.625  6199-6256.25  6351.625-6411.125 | -0.017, 24.4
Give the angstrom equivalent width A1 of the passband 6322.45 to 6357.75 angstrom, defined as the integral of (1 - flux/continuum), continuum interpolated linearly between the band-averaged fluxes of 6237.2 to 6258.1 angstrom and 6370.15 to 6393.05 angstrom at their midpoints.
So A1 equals 0.5 angstrom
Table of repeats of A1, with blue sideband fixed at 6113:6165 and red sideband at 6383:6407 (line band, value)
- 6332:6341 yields 0.2 angstrom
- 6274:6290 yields -0.6 angstrom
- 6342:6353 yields -0.4 angstrom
